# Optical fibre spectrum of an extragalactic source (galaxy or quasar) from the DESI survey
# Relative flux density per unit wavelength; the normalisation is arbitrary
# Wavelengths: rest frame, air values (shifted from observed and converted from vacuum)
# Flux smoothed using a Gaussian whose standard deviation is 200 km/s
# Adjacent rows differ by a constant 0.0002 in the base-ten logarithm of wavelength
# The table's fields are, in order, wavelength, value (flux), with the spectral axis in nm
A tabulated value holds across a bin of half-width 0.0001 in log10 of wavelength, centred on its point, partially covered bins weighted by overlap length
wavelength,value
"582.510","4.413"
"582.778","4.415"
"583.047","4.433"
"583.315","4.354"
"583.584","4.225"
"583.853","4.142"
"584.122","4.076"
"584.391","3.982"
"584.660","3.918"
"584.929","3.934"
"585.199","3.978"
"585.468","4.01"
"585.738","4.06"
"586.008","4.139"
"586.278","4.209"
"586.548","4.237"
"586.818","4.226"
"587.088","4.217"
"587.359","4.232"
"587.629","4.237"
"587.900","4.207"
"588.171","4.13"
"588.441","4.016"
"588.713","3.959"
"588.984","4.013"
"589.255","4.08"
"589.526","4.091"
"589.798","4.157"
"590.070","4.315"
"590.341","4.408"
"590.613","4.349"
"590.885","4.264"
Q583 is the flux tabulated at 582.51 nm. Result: 4.413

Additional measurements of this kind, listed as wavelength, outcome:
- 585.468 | 4.01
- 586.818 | 4.226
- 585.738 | 4.06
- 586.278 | 4.209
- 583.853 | 4.142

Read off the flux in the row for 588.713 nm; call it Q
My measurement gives 3.959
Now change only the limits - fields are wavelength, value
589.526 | 4.091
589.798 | 4.157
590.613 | 4.349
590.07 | 4.315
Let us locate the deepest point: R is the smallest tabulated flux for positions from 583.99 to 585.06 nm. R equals 3.918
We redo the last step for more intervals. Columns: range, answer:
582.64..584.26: 4.076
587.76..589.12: 3.959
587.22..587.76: 4.232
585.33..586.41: 4.01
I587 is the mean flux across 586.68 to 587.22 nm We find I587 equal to 4.23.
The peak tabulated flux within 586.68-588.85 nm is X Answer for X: 4.237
